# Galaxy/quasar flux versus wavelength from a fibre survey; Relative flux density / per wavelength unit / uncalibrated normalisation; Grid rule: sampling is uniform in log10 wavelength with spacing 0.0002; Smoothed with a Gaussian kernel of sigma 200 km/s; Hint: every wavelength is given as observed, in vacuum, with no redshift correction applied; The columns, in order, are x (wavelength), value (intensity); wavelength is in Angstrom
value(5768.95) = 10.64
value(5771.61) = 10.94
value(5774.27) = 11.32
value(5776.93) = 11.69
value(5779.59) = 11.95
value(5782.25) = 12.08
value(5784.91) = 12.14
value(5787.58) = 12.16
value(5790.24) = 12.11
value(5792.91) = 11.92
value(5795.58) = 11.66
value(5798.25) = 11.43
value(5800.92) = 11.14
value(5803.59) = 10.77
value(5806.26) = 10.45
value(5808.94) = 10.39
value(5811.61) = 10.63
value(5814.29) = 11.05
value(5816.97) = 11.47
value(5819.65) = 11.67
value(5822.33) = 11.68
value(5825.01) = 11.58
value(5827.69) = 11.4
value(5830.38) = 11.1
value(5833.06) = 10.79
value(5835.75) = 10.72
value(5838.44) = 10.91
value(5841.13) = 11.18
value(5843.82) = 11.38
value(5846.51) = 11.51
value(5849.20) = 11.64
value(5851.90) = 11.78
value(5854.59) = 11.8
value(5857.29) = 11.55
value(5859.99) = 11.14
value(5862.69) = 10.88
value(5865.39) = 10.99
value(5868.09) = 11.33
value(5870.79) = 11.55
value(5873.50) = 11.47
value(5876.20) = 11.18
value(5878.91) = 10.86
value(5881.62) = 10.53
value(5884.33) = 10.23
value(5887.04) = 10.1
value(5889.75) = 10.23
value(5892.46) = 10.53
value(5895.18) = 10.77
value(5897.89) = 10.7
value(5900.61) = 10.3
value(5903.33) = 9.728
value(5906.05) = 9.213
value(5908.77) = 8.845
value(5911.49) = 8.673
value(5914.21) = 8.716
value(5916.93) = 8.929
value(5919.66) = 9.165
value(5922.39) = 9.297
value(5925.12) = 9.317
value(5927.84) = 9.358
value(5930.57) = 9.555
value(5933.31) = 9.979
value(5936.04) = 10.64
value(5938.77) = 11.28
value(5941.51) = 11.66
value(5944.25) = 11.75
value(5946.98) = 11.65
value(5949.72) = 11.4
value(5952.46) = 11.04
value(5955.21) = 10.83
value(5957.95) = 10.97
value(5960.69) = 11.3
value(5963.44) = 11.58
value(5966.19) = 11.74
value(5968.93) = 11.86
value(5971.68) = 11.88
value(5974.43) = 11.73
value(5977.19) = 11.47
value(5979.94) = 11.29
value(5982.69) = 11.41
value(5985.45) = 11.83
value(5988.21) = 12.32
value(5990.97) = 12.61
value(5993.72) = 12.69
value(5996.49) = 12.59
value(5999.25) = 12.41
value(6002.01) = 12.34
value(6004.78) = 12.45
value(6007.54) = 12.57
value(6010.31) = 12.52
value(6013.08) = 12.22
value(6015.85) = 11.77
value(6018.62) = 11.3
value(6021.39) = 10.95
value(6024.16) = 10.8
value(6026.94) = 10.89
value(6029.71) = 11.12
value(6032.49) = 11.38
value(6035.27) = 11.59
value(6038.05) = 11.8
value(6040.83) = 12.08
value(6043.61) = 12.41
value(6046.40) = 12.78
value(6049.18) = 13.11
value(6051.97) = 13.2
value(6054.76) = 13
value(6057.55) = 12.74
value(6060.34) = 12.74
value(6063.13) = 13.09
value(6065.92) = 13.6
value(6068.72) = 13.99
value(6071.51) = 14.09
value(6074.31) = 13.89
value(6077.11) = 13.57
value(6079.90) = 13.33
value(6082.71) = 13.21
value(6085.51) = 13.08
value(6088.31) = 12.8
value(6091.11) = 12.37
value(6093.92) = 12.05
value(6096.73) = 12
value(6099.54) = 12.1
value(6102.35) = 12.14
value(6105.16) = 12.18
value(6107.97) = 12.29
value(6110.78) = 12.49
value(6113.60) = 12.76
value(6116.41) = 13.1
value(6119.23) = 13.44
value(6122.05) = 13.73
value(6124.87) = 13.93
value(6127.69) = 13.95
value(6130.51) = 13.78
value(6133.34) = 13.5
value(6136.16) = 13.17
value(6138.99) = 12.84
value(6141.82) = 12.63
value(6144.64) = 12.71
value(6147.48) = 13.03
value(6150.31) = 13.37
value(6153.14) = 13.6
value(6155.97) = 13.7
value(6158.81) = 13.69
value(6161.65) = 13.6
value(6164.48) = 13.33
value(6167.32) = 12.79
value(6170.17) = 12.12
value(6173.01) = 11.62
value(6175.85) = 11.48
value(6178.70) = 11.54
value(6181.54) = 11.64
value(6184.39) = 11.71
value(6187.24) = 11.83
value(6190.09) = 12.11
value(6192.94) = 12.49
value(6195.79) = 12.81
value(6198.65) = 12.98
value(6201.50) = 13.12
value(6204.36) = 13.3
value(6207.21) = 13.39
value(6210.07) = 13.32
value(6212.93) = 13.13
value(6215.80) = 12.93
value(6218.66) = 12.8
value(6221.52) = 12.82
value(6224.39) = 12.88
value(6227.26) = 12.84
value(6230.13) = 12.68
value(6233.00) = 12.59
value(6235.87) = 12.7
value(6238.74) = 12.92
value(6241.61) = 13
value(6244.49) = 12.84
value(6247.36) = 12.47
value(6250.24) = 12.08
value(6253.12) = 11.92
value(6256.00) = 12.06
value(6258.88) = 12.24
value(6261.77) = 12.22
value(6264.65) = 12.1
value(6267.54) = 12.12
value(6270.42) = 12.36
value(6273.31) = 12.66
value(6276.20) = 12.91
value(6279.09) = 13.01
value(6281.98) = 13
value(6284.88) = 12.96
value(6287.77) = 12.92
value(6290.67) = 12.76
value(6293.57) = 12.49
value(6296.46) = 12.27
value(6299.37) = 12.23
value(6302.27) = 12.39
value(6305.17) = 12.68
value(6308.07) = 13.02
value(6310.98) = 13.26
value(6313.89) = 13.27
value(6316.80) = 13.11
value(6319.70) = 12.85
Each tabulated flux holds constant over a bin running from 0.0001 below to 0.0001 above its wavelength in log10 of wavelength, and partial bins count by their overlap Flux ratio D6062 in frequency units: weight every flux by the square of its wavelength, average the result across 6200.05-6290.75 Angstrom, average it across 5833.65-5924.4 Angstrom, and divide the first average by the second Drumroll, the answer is 1.4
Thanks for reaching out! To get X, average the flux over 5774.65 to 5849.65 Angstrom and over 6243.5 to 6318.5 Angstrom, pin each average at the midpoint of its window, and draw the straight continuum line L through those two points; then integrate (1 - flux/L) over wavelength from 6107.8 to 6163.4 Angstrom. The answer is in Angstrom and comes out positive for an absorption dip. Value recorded -4.9 Angstrom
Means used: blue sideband 11.4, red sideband 12.6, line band 13.3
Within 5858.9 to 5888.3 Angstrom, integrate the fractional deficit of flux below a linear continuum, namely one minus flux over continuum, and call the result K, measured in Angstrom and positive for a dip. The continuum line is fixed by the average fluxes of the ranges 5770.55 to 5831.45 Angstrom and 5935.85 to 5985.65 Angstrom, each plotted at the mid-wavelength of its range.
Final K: 1.3 Angstrom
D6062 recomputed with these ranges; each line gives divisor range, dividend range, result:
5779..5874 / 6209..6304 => 1.28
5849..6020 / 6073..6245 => 1.25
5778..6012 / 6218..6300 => 1.28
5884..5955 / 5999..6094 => 1.29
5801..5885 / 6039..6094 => 1.26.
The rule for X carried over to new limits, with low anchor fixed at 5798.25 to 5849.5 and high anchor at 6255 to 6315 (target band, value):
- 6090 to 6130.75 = -2.5 Angstrom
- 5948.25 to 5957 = 0.3 Angstrom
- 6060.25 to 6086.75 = -3.5 Angstrom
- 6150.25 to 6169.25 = -1.9 Angstrom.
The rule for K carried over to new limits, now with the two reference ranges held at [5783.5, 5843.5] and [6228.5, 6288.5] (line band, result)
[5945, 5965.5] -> 0.7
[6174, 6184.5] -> 0.6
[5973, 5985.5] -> 0.3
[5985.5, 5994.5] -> -0.5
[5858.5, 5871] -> 0.3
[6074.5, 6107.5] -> -1.6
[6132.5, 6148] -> -0.9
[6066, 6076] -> -1.6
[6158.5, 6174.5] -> -0.6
